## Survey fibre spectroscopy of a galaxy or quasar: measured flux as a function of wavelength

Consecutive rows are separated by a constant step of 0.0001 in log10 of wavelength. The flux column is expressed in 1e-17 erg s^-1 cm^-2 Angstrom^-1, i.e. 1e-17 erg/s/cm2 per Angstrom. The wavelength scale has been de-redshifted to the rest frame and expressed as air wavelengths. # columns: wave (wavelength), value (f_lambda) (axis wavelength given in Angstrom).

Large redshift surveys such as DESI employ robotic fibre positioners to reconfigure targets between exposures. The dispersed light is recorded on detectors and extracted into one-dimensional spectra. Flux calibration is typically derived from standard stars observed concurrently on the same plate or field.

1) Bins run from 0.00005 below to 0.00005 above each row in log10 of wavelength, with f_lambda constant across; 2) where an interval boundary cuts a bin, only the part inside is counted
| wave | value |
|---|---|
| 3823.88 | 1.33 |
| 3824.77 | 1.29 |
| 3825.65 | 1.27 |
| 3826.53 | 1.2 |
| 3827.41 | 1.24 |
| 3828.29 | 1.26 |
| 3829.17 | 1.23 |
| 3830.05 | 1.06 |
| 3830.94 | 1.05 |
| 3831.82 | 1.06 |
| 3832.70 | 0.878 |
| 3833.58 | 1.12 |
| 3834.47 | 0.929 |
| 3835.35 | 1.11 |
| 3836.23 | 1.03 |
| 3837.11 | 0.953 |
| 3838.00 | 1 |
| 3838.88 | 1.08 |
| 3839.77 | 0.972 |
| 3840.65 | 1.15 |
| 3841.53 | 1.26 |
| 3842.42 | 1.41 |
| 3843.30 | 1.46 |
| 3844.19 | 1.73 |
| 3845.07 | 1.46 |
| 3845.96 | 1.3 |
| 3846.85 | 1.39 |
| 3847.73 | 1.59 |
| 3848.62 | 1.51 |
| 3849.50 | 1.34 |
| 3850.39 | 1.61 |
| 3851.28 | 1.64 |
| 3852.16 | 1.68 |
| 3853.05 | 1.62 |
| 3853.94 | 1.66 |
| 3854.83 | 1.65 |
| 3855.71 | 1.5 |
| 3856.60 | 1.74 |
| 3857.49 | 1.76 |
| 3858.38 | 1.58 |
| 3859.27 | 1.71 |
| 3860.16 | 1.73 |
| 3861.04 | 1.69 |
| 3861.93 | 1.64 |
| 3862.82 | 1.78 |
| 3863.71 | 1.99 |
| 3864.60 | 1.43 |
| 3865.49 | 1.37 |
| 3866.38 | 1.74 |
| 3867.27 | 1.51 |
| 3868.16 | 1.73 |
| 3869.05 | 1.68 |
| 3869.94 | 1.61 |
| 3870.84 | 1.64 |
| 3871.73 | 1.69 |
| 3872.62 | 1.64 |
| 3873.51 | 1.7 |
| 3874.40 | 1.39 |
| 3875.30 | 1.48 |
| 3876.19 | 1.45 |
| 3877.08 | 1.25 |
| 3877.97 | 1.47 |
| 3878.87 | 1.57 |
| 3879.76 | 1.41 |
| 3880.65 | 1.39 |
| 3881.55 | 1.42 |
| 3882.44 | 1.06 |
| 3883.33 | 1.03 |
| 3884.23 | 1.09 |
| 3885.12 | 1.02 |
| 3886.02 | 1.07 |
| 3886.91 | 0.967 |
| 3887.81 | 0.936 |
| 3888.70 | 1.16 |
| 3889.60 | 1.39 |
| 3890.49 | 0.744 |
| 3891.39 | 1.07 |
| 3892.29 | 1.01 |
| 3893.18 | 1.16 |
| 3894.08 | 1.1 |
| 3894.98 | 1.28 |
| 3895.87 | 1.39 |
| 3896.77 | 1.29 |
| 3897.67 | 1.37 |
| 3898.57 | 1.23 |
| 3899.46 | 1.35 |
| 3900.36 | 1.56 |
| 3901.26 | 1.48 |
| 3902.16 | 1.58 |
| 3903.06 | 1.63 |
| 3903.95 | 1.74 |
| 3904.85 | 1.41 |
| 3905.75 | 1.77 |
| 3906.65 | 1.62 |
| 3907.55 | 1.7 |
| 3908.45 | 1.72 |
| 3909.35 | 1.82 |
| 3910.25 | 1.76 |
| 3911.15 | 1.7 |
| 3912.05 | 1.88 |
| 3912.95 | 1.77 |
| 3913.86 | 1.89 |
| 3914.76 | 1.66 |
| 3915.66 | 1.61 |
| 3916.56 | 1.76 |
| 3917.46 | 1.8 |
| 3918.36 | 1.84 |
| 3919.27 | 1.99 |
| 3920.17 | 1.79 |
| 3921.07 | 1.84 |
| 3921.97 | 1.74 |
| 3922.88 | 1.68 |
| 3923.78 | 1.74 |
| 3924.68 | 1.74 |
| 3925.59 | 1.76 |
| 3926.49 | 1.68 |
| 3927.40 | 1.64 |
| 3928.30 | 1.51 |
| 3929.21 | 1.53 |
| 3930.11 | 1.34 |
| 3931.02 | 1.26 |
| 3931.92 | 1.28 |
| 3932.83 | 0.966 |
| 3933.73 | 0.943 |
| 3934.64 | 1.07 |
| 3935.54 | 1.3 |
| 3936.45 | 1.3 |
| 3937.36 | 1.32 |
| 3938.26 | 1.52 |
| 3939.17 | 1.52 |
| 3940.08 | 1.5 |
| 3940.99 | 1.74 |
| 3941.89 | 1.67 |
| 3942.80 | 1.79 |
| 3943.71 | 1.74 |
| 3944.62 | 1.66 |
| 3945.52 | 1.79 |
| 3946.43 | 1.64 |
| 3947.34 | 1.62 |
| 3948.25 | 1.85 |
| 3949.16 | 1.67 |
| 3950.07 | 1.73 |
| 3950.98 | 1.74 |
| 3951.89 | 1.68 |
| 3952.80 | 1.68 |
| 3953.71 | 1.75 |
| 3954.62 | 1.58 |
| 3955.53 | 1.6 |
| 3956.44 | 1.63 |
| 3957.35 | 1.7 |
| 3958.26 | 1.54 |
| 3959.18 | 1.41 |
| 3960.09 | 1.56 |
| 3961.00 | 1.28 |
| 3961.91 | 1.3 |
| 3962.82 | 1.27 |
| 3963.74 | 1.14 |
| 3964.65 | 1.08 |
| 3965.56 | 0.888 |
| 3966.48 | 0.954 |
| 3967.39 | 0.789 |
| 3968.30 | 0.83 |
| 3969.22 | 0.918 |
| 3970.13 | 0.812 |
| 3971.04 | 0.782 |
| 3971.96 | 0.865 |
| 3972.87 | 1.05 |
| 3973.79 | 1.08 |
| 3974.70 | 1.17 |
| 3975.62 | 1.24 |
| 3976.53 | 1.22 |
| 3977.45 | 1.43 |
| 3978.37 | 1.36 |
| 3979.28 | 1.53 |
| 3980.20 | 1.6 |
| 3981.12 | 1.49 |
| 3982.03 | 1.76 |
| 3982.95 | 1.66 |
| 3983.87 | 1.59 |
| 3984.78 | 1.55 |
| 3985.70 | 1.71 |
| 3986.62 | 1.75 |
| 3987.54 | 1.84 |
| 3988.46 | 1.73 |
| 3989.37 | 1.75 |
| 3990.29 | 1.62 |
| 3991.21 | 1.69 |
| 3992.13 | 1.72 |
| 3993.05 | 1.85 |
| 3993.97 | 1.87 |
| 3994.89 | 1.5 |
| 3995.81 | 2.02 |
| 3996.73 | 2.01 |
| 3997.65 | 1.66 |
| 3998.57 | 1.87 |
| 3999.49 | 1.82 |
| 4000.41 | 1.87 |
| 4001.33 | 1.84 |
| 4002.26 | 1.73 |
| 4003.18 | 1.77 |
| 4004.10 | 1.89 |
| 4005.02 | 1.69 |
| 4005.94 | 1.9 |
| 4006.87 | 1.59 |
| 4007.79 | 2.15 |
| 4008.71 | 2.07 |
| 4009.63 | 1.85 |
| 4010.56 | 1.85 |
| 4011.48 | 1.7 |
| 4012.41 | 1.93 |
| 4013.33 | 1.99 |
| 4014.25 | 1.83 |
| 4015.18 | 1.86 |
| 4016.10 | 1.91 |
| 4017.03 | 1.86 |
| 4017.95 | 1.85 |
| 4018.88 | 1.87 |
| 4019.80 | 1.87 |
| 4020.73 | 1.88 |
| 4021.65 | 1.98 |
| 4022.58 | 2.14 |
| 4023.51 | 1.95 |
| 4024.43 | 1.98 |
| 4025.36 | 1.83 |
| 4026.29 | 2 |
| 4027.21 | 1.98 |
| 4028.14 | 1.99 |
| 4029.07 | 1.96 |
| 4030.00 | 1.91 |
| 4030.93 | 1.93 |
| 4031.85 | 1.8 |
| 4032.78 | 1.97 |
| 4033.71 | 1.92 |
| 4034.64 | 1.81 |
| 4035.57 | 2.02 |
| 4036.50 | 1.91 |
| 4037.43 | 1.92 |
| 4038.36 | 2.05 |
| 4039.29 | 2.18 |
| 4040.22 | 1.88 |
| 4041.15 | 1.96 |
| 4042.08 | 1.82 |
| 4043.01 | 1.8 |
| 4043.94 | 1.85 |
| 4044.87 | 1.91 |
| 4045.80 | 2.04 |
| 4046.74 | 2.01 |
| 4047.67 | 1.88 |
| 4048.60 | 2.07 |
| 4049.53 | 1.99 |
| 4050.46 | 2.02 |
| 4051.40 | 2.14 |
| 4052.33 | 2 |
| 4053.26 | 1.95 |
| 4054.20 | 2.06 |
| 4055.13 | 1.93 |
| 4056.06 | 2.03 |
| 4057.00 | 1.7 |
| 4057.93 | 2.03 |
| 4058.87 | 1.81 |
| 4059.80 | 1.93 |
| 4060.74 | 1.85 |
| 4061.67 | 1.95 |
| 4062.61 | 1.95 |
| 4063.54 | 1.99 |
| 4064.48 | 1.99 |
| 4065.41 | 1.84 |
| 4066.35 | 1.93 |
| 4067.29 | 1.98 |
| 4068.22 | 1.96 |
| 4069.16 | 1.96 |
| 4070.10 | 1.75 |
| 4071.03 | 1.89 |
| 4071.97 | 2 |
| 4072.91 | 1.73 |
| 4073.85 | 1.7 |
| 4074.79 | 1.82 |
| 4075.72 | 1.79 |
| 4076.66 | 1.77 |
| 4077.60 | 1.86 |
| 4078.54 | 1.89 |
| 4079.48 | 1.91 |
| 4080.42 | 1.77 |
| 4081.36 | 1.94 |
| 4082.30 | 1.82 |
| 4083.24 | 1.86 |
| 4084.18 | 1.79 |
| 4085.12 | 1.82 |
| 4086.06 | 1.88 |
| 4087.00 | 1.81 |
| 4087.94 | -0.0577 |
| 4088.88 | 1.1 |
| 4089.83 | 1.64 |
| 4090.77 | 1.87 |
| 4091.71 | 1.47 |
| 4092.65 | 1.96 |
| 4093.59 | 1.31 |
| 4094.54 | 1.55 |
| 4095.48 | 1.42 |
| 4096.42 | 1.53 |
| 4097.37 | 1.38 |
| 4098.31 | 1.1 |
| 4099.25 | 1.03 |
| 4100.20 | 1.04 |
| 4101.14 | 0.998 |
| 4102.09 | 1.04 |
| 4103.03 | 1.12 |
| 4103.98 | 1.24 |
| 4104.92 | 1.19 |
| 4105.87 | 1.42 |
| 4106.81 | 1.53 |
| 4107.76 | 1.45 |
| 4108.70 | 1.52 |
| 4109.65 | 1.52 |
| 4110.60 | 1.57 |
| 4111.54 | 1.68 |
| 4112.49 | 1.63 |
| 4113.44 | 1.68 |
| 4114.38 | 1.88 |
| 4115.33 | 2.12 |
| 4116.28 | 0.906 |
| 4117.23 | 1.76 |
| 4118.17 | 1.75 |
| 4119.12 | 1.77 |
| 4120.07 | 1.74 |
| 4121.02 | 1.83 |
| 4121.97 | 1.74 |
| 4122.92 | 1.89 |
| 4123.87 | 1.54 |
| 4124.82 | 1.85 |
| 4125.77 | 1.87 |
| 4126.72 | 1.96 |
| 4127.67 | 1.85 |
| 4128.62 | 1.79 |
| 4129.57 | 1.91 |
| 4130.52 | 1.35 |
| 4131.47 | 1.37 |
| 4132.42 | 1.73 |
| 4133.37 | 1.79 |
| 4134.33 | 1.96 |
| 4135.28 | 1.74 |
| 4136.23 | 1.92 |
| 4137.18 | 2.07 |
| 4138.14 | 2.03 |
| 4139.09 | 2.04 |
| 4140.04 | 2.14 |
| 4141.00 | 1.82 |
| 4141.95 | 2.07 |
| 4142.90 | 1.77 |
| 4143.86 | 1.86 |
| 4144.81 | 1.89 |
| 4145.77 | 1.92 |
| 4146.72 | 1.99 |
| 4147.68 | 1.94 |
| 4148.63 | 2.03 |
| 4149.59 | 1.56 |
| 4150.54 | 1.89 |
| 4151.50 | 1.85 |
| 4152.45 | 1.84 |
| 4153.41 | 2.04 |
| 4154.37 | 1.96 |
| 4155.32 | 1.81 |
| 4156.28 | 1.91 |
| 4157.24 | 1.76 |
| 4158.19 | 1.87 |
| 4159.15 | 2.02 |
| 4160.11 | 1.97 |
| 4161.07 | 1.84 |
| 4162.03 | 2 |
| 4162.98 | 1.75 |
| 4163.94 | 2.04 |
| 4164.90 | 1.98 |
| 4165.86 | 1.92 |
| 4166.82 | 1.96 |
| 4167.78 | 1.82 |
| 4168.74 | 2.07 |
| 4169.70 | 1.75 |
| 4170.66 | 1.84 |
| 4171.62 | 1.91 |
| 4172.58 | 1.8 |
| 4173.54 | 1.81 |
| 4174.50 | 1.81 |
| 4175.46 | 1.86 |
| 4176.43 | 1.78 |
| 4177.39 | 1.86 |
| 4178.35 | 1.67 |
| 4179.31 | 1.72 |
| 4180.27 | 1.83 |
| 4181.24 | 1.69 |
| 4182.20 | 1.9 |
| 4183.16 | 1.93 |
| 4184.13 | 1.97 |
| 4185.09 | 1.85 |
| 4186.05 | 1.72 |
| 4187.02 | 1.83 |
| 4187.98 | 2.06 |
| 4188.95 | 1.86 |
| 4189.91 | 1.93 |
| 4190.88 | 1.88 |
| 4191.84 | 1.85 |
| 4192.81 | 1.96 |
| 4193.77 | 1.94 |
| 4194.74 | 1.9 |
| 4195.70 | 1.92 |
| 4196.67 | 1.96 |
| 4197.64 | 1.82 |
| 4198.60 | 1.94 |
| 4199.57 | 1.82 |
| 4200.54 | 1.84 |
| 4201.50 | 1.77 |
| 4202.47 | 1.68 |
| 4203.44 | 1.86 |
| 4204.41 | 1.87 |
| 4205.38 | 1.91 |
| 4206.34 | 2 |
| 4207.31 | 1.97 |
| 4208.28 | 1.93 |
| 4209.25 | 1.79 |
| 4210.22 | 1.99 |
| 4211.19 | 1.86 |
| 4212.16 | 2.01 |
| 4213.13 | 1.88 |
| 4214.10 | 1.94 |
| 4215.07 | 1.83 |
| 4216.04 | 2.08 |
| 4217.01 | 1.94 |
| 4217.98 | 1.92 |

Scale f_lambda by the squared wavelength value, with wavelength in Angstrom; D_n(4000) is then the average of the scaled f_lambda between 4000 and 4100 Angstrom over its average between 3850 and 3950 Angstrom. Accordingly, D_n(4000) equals 1.3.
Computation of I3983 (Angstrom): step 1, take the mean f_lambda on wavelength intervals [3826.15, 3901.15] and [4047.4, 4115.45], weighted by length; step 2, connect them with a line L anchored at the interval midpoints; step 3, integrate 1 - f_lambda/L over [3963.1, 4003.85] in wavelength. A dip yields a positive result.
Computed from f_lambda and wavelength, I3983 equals 2.2 Angstrom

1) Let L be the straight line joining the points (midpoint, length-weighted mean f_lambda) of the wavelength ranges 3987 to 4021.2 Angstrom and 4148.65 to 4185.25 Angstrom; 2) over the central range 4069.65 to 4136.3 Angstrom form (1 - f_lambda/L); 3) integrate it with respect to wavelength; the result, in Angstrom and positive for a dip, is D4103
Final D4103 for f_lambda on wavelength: 8.56 Angstrom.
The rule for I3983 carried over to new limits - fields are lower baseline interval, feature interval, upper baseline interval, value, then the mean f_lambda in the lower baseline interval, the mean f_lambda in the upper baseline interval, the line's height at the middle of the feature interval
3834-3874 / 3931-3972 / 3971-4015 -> 5.68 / 1.5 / 1.67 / 1.62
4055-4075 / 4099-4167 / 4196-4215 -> 5.37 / 1.9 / 1.89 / 1.89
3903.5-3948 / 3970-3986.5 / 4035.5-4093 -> 3.48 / 1.61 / 1.85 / 1.71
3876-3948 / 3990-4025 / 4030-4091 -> -2.62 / 1.48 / 1.86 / 1.72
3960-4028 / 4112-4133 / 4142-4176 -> 1.20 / 1.61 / 1.89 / 1.83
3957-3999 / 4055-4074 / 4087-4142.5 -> -4.64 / 1.42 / 1.59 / 1.53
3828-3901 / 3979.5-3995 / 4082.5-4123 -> -2.74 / 1.37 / 1.5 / 1.44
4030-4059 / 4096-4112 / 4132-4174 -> 5.06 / 1.95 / 1.9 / 1.92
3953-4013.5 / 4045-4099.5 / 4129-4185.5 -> -2.47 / 1.54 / 1.87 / 1.71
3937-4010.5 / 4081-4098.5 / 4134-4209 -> 2.08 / 1.55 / 1.89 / 1.75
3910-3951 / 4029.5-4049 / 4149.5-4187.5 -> -2.35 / 1.61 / 1.86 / 1.73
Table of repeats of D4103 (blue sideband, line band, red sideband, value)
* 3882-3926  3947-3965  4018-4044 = 1.34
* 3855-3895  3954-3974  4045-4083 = 5.57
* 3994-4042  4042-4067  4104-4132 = -1.93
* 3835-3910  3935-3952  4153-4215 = -0.91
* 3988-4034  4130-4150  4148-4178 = 0.22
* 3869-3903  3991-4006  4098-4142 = -3.41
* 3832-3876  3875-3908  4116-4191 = 4.47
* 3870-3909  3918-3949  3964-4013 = -2.67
